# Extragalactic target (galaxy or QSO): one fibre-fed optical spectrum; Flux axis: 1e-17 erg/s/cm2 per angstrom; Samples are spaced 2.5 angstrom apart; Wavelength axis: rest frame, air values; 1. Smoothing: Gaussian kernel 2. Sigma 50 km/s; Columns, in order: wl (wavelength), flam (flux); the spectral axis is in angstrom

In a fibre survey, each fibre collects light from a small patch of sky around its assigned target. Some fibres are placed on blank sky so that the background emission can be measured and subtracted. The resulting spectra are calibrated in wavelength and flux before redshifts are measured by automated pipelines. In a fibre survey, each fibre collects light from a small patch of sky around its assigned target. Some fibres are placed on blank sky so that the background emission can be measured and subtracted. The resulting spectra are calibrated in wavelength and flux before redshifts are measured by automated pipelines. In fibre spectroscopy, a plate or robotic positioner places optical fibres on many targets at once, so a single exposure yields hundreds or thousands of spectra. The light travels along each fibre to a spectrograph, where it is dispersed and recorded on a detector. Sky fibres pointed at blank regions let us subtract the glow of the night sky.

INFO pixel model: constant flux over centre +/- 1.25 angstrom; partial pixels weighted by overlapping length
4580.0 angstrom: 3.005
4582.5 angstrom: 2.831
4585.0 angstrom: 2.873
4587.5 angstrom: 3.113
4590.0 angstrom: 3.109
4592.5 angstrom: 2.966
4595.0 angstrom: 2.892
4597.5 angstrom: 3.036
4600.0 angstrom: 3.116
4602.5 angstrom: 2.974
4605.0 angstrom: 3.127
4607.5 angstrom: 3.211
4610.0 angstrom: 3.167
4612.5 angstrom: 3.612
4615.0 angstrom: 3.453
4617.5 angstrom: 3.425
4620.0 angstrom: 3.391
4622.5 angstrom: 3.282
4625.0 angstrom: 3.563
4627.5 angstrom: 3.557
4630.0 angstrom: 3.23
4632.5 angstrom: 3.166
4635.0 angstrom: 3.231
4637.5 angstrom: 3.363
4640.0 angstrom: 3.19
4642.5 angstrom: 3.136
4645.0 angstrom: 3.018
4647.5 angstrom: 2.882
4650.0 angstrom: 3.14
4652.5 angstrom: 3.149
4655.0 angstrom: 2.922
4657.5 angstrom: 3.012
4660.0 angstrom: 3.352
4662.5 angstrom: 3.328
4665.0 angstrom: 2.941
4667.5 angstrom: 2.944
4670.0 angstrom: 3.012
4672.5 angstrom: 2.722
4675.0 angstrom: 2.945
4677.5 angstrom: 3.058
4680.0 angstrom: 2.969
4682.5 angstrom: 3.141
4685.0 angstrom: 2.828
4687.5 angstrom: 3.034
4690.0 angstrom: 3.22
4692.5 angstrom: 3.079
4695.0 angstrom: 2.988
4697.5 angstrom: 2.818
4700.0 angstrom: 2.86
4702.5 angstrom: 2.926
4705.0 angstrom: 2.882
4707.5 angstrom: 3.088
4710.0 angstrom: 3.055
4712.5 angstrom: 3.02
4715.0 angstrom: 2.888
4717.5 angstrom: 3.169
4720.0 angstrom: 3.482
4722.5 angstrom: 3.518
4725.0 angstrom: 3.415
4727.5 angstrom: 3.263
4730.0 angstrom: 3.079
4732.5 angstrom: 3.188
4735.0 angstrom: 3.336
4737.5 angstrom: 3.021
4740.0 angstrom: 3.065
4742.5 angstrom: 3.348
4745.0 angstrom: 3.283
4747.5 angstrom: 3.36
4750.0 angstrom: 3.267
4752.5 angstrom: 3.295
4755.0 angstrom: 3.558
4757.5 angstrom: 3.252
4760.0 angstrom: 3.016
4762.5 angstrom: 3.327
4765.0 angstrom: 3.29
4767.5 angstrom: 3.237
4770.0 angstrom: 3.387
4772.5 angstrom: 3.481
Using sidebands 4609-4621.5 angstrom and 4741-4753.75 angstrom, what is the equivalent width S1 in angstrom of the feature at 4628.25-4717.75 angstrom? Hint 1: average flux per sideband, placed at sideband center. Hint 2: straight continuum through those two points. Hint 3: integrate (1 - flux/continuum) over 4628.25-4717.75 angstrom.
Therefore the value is 8.4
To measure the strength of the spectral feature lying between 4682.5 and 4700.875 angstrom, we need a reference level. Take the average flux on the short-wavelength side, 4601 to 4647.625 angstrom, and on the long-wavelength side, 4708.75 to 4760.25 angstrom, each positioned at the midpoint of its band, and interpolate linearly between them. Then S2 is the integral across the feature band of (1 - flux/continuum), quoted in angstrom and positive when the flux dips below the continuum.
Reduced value 1.5 angstrom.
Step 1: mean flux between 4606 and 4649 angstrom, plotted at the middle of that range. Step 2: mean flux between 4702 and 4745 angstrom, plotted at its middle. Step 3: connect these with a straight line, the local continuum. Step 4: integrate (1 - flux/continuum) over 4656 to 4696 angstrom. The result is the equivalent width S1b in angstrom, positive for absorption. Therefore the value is 2.4 angstrom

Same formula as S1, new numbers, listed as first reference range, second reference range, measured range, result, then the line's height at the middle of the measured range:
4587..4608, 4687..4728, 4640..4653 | 0.0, 3.07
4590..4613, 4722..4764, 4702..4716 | 1.1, 3.23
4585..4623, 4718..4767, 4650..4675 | 1.4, 3.22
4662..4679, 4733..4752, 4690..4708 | 0.7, 3.08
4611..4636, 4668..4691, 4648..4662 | 0.2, 3.16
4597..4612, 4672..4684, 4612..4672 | -3.0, 3.06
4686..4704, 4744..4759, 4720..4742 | -0.3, 3.21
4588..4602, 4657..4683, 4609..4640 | -3.4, 3.03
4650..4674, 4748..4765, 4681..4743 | 1.4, 3.18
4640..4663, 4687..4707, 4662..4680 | 0.4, 3.05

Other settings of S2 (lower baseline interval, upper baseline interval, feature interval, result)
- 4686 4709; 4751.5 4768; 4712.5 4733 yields -0.9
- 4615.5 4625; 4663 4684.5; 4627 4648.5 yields 0.5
